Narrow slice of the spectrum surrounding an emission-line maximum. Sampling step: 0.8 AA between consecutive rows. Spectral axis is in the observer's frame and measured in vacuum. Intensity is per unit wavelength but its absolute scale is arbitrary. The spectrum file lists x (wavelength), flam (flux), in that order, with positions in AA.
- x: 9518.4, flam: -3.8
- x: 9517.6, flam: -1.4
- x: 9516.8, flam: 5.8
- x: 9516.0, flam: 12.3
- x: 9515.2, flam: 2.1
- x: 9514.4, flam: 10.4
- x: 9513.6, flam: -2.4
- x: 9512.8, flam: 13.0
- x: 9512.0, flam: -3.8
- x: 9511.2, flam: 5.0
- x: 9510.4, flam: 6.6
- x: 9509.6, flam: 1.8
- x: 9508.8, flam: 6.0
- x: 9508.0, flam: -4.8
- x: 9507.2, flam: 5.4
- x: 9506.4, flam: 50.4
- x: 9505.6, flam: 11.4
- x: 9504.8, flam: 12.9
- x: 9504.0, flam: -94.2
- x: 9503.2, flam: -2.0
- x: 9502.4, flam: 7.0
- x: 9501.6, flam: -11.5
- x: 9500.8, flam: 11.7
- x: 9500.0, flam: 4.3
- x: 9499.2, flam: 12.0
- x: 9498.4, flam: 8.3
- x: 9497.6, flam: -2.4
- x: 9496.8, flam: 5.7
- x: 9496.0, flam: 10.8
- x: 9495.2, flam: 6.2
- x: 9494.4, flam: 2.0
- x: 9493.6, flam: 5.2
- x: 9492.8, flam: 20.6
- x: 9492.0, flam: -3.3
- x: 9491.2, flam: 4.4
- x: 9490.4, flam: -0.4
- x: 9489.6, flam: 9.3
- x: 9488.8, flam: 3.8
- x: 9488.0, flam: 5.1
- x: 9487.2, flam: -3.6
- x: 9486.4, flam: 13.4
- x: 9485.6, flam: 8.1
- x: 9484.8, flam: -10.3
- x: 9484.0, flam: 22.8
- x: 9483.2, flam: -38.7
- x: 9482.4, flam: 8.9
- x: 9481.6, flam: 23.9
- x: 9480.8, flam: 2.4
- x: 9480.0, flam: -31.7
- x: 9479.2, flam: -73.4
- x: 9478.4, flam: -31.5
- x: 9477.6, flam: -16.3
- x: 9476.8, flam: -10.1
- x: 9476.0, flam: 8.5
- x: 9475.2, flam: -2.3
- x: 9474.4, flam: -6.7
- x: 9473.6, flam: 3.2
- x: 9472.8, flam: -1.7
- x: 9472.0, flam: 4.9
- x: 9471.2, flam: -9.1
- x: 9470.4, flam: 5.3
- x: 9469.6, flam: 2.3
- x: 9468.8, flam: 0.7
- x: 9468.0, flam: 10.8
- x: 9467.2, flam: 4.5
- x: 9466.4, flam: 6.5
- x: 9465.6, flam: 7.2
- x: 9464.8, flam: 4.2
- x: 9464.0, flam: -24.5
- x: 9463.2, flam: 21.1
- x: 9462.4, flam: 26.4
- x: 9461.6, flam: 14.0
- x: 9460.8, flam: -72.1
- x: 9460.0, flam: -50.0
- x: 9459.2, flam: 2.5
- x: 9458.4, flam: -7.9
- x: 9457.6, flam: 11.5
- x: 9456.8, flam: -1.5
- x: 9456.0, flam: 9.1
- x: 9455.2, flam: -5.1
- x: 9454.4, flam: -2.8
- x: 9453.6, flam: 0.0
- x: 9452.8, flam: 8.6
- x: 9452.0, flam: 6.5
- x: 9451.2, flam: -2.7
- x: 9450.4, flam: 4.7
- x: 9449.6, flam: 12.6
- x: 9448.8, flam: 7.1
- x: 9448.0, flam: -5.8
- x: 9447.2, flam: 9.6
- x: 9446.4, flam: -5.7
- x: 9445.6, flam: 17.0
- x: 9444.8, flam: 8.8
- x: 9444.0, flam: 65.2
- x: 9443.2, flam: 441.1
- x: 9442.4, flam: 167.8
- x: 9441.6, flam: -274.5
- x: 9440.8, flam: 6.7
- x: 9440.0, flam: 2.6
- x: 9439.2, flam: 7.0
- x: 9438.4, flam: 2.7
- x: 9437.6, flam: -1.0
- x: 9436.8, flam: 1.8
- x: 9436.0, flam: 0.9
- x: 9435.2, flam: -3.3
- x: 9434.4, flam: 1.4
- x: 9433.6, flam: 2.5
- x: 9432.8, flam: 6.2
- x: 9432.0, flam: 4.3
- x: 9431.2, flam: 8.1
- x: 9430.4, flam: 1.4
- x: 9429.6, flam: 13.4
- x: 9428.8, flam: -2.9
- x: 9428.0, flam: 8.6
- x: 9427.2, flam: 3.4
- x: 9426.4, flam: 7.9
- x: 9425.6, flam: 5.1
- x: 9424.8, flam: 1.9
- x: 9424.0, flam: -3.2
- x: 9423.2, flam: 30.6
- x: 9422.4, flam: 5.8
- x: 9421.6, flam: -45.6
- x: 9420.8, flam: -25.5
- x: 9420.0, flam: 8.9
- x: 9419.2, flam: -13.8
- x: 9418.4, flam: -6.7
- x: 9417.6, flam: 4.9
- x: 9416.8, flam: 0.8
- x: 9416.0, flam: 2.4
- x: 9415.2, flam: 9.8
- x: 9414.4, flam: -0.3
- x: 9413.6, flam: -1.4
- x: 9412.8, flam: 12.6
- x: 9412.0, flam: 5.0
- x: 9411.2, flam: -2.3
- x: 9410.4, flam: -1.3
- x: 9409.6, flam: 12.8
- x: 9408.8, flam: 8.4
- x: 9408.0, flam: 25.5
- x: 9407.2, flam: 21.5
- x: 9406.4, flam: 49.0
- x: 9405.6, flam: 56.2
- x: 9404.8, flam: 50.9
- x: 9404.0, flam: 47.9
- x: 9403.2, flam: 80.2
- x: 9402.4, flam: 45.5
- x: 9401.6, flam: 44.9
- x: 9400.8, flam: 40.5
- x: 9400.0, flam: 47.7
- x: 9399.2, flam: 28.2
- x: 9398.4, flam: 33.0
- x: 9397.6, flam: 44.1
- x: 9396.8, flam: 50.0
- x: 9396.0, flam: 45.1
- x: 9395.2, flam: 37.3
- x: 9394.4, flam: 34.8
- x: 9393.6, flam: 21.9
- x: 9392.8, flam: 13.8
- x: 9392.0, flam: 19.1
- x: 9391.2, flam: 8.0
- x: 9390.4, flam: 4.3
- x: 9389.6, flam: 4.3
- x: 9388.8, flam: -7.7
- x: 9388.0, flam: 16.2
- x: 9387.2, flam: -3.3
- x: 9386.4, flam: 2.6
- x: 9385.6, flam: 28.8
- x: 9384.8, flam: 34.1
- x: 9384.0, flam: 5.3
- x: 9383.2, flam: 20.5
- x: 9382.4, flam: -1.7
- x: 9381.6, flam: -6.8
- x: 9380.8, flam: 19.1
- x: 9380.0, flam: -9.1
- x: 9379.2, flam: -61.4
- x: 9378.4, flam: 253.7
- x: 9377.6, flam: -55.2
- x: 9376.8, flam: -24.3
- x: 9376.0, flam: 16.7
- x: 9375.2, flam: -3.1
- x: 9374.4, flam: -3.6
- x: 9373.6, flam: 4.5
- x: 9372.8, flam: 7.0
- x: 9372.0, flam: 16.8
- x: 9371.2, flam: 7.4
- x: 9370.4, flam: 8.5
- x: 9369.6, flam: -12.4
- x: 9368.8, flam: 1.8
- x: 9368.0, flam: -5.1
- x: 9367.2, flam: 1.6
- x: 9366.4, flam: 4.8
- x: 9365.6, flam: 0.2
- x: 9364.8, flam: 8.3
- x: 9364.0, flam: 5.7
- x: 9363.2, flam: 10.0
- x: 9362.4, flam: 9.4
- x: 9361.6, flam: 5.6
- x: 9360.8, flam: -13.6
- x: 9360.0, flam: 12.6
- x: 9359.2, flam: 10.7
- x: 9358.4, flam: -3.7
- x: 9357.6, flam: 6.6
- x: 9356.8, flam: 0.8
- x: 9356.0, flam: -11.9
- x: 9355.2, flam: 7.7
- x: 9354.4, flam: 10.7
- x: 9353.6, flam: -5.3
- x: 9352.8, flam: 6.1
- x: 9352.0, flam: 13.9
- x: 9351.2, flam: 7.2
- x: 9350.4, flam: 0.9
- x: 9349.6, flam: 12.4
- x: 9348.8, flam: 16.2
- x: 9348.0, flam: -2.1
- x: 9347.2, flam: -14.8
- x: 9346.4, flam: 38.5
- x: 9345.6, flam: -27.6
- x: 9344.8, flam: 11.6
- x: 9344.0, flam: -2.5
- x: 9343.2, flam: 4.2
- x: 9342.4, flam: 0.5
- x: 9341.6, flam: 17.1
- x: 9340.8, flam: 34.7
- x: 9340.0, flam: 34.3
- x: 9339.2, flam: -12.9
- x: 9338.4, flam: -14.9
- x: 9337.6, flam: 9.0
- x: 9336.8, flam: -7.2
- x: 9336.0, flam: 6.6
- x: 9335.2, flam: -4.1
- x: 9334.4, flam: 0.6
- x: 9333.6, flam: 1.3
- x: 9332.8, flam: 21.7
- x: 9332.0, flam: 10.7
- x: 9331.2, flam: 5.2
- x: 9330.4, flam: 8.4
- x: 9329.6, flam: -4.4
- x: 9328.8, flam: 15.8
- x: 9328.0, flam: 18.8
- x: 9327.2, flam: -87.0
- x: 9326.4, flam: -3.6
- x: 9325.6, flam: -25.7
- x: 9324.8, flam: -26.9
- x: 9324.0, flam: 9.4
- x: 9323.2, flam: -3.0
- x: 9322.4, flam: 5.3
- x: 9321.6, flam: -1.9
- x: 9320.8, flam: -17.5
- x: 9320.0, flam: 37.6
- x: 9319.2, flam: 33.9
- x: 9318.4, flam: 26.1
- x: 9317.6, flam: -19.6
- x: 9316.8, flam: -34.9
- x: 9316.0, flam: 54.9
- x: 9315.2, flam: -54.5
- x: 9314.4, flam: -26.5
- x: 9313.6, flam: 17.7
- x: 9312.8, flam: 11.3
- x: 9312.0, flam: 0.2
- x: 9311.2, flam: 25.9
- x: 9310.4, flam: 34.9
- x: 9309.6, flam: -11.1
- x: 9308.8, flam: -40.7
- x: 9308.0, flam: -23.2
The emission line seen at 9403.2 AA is [O II] 3727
